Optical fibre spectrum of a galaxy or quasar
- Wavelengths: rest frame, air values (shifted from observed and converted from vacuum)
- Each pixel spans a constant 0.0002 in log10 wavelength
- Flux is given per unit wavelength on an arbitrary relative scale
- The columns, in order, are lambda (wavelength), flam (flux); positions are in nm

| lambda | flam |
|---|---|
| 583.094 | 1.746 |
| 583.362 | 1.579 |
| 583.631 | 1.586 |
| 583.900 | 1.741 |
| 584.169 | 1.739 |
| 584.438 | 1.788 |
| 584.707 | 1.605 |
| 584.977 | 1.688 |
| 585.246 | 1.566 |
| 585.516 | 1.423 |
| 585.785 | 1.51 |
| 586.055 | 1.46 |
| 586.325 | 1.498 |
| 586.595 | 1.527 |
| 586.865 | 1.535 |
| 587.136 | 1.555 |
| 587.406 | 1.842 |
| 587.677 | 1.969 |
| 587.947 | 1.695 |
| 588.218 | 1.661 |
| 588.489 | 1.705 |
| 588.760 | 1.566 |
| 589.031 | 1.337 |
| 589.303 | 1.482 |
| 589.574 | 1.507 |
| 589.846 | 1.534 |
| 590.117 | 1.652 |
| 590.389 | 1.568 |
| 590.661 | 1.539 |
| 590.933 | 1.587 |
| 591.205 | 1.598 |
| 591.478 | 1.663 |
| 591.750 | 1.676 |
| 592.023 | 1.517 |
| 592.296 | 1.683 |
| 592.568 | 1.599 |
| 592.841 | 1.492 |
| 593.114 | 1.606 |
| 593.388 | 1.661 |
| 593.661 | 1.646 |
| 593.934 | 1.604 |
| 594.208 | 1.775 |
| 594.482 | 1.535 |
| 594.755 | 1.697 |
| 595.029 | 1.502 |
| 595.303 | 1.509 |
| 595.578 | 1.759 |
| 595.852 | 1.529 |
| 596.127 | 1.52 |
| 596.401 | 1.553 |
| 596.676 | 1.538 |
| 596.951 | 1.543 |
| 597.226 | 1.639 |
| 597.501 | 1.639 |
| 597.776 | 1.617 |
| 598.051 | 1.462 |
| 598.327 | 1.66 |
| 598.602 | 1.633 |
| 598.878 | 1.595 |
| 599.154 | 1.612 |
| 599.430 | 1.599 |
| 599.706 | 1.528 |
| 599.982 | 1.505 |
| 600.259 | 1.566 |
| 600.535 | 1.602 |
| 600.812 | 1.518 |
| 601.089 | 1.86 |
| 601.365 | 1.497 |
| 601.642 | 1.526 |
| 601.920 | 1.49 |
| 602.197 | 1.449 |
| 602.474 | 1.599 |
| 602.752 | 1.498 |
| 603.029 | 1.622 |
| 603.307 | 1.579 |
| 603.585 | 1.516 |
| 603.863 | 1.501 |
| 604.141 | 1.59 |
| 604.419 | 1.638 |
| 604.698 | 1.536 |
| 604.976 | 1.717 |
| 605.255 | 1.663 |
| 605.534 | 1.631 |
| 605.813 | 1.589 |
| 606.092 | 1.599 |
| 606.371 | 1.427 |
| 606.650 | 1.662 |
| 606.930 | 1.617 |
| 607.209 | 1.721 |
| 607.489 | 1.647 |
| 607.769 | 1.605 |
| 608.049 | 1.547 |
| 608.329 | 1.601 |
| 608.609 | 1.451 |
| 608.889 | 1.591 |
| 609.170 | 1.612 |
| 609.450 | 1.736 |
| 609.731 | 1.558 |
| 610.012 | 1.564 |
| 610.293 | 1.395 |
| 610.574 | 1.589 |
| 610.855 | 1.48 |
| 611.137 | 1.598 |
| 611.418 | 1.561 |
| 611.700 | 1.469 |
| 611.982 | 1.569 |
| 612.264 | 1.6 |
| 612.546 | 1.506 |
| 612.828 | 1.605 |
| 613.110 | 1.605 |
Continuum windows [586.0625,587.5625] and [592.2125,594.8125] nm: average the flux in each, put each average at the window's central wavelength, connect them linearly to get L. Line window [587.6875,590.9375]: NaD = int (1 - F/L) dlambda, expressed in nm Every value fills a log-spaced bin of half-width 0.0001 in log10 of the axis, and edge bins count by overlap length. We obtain 0.03 nm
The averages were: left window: 1.59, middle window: 1.58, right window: 1.63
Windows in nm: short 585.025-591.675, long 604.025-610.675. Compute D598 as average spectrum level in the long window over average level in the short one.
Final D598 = 1.01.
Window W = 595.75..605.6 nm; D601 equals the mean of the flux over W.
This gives 1.58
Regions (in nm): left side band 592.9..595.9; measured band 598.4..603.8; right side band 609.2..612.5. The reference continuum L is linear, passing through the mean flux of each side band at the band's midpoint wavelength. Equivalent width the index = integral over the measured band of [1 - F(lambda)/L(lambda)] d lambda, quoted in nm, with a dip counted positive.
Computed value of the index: 0.087 nm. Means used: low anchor 1.62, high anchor 1.56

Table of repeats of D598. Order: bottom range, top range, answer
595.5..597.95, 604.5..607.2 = 1.01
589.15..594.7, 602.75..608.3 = 1.00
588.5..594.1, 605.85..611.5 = 1.00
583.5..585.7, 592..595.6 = 0.98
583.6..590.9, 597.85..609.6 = 0.99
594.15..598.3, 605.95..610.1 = 1.01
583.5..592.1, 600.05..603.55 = 0.98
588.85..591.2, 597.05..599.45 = 1.05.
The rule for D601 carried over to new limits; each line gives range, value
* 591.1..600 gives 1.6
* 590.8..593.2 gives 1.6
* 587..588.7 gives 1.73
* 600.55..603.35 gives 1.56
